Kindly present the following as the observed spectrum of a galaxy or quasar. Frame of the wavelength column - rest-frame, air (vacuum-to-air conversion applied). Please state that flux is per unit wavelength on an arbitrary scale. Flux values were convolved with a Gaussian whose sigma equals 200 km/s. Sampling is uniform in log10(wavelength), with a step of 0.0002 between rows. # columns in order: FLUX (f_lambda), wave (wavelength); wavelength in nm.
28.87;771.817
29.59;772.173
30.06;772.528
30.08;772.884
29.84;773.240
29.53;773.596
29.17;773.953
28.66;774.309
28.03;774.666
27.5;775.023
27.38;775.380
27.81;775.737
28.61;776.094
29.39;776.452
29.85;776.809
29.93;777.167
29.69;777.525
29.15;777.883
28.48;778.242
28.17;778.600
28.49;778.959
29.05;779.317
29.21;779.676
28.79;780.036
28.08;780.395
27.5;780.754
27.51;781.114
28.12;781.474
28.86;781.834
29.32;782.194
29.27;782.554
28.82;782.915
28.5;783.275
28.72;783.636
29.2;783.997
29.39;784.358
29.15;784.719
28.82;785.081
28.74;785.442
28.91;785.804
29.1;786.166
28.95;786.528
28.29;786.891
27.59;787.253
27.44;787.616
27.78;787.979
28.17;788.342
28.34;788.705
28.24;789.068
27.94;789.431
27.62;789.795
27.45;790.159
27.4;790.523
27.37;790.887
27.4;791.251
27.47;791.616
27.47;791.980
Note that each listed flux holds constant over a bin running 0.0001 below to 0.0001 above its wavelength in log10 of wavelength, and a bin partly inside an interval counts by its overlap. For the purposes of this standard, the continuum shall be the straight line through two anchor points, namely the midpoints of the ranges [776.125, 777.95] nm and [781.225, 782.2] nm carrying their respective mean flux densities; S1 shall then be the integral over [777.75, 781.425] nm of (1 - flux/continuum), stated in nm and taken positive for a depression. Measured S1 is 0.08 nm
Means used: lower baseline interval 29.6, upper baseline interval 28.6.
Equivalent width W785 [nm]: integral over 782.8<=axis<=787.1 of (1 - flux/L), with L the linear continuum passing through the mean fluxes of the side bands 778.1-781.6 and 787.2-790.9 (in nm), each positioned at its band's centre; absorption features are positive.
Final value -0.13 nm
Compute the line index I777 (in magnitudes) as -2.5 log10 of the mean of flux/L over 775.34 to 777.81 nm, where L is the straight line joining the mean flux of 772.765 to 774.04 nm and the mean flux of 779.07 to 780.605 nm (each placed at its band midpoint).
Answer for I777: 0.01 mag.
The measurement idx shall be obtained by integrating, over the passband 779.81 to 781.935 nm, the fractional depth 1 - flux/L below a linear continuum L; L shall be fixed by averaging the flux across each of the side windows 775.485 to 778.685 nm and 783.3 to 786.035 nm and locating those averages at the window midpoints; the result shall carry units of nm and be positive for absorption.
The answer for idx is 0.062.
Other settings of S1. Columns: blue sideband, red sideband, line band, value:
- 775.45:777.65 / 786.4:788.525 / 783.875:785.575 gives -0.05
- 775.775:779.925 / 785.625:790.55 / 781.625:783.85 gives -0.02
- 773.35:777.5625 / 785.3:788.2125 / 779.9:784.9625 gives -0.03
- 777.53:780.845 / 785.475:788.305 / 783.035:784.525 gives -0.03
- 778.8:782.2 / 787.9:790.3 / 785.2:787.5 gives -0.04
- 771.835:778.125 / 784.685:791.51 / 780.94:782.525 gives 0.00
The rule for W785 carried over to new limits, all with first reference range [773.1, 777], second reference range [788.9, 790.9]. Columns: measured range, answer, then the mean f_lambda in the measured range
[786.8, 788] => 0.005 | 27.7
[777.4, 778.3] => -0.020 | 29.1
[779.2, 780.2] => -0.022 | 29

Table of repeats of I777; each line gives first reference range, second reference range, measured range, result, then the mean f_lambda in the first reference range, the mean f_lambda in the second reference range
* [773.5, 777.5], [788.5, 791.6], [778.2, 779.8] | -0.01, 28.7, 27.7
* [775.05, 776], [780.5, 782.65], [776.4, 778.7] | -0.05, 27.7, 28.4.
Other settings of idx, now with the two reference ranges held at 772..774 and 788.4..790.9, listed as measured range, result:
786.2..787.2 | -0.01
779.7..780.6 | 0.01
